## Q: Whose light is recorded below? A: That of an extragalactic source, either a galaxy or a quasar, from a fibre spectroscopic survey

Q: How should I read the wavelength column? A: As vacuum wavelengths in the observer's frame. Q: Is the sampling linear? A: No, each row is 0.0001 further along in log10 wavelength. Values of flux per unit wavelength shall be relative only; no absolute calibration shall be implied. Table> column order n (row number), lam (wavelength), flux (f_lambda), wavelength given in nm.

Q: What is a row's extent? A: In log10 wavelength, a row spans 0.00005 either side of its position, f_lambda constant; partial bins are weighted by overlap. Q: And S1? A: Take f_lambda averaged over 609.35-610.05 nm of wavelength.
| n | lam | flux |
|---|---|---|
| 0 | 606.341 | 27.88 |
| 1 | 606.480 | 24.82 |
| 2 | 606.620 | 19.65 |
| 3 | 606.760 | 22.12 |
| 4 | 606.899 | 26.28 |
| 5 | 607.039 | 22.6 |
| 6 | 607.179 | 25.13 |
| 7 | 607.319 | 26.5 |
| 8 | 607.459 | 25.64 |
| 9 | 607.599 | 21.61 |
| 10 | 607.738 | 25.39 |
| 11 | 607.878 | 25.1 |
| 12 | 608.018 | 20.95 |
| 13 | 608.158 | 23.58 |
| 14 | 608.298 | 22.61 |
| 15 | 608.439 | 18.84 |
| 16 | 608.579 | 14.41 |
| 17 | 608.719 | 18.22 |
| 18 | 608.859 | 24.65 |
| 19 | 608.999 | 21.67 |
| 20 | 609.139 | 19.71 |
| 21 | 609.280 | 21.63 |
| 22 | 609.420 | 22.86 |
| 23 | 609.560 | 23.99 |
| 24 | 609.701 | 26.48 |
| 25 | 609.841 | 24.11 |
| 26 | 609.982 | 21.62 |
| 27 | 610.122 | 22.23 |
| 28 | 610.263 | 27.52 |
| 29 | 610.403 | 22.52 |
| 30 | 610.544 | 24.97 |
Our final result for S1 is 23.8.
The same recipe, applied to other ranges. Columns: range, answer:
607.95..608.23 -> 22.3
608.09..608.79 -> 19.5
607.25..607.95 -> 24.9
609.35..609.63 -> 23.5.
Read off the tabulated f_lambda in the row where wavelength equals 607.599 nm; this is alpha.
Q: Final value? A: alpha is 21.61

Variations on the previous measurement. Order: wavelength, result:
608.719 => 18.22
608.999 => 21.67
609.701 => 26.48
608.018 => 20.95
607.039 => 22.6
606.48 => 24.82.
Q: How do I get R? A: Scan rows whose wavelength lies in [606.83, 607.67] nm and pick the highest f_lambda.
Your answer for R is 26.5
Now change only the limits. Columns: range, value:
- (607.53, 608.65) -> 25.39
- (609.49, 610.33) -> 27.52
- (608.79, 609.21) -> 24.65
